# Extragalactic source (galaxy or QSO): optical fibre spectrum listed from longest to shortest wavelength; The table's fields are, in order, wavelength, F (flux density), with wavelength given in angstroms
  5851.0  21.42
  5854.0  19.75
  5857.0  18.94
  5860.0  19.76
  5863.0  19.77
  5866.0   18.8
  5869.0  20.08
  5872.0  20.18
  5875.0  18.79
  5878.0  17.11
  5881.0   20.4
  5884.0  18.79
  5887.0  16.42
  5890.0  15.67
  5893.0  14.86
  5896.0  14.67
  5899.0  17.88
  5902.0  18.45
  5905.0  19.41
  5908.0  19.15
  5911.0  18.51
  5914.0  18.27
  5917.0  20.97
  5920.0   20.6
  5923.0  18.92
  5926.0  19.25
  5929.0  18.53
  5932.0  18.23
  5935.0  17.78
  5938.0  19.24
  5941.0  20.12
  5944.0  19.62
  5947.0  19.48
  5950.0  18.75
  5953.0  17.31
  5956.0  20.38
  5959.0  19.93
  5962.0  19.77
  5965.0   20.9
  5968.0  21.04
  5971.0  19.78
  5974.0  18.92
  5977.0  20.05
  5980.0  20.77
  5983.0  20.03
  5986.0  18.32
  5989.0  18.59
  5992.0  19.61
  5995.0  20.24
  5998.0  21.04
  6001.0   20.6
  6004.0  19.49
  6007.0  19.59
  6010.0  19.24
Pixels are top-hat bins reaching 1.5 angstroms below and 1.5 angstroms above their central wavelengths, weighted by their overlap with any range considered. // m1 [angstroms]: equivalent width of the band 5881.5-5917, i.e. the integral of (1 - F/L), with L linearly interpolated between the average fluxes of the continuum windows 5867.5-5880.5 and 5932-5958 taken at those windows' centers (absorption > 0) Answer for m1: 2.6 angstroms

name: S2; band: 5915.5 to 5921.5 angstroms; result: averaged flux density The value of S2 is 20.8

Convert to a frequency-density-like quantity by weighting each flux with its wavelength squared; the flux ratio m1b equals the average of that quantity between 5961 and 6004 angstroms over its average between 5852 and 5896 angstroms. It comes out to 1.1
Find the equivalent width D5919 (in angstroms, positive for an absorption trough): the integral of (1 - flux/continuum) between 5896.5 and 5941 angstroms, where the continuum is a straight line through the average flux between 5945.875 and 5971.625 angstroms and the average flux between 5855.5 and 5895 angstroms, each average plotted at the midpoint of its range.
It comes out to 0.4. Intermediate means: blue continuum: 18.4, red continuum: 19.7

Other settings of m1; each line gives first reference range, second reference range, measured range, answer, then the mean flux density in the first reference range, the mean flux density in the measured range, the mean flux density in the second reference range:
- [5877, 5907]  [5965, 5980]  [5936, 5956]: 0.1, 17.4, 19.2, 20.1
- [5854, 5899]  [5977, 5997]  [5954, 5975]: -0.8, 18.2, 20.1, 19.7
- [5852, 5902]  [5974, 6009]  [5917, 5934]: -0.3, 18.3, 19.2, 19.8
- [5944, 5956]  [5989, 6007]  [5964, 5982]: -0.7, 18.9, 20.2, 20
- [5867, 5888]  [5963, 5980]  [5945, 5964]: 0.6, 18.9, 19.3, 20.2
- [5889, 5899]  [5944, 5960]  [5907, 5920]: -2.1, 15.5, 19.4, 19.2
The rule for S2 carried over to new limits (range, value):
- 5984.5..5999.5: 19.6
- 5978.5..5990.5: 19.4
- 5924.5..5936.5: 18.4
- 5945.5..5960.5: 19.2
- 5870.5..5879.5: 18.7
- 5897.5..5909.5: 18.7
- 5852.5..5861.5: 19.5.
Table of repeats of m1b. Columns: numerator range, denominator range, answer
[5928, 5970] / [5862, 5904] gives 1.10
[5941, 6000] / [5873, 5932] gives 1.11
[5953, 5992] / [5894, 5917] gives 1.11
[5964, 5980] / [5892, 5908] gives 1.19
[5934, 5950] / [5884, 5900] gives 1.22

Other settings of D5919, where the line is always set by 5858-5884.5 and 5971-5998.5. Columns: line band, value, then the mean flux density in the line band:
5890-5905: 2.1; 16.7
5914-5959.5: 0.7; 19.2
